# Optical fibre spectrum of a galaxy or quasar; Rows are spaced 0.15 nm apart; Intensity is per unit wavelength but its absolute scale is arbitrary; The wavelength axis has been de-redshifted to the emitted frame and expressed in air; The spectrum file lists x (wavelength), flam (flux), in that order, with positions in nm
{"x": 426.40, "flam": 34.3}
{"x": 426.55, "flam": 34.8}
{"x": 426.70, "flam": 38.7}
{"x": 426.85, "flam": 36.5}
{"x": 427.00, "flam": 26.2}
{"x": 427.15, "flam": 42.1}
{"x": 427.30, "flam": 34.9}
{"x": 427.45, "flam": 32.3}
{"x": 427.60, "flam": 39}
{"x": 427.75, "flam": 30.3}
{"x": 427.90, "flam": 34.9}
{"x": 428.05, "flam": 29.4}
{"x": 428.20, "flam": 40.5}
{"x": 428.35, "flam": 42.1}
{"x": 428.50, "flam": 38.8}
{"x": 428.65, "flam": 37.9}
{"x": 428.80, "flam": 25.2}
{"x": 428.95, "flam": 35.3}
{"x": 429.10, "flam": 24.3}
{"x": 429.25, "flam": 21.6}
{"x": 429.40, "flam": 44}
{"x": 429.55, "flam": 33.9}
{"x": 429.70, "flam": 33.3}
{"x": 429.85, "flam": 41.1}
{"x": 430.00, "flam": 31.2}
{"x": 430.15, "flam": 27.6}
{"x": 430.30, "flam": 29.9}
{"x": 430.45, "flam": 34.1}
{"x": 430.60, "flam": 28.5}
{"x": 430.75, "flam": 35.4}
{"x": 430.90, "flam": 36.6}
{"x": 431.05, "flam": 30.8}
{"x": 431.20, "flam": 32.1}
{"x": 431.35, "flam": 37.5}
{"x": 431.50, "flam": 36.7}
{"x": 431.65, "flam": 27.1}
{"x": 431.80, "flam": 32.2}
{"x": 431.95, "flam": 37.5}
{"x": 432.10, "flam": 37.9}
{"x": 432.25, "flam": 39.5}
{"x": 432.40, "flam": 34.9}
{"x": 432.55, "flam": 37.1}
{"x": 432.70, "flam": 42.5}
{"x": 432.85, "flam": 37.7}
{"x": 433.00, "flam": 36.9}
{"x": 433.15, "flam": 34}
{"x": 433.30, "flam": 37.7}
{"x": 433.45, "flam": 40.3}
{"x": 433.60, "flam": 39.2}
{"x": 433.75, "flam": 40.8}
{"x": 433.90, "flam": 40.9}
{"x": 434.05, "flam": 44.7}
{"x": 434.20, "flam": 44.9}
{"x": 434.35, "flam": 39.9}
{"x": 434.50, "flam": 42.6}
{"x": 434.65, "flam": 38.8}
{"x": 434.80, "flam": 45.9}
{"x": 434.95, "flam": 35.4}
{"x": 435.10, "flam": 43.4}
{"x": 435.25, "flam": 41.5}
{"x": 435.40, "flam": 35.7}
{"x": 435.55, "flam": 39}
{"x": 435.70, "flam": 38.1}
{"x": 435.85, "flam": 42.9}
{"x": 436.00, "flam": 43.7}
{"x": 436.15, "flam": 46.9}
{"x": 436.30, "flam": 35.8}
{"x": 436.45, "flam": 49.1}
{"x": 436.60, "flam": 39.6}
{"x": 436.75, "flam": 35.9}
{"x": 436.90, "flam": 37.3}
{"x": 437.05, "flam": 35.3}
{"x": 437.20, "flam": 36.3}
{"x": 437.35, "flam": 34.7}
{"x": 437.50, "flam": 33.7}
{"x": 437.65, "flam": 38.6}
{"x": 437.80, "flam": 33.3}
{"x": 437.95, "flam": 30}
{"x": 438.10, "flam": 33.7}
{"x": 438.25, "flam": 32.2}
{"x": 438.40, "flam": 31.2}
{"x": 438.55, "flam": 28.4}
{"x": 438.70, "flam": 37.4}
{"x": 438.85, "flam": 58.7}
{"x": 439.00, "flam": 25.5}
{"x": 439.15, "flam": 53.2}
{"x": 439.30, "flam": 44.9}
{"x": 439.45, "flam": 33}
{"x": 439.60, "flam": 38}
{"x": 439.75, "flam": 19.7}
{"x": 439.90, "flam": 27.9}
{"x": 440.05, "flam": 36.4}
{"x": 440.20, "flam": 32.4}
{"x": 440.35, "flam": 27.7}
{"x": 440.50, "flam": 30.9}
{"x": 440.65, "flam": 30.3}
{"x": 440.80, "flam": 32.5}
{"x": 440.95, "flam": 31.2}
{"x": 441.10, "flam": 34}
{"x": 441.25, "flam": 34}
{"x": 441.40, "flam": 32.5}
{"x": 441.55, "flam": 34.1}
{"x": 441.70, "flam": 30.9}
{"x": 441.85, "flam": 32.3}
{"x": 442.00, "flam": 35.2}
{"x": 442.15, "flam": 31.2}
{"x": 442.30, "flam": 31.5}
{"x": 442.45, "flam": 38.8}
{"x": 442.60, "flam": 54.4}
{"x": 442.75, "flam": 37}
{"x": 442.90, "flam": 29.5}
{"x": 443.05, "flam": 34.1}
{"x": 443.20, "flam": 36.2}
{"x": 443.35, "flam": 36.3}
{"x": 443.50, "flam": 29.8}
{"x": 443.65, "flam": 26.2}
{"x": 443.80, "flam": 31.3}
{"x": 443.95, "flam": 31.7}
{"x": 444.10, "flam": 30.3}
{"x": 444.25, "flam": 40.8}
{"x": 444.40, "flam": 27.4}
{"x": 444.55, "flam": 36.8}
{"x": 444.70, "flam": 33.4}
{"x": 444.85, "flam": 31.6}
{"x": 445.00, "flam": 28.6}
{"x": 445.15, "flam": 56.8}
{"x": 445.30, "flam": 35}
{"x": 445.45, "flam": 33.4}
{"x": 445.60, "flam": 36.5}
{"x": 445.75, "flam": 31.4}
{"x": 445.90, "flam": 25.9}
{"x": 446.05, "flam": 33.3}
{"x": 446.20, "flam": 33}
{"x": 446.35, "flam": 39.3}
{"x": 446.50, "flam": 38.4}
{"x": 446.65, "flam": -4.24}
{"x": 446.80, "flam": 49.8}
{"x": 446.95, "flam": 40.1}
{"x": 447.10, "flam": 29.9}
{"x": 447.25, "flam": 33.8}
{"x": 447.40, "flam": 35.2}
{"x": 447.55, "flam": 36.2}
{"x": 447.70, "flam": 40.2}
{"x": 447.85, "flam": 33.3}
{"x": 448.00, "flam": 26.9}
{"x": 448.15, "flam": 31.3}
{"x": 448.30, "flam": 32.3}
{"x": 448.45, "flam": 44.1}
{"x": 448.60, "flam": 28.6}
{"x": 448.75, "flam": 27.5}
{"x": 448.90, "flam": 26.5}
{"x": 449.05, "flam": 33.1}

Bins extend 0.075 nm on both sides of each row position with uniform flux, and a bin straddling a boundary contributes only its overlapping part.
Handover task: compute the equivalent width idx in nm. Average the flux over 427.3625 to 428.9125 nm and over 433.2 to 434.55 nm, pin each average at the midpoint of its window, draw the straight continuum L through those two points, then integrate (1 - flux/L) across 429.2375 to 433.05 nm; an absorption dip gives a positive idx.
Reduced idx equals 0.348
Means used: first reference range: 35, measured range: 34.7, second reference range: 41.1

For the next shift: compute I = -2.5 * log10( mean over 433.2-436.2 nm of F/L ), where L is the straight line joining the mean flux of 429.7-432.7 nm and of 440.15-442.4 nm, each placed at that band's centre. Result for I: -0.22 mag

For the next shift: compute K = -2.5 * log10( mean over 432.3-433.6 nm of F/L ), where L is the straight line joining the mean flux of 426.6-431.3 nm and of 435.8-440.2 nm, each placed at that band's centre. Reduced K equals -0.08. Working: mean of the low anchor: 33.8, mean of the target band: 37.8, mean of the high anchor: 36.9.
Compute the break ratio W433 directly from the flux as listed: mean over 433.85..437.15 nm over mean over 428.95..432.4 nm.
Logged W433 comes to 1.2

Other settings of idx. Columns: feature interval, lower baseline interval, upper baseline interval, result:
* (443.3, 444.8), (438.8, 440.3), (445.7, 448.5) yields 0.09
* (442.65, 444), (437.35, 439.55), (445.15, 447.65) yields 0.08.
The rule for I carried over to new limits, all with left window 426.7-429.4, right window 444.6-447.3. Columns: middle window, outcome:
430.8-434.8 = -0.119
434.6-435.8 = -0.175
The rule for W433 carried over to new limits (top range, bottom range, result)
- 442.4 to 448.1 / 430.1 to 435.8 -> 0.91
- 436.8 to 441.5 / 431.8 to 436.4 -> 0.86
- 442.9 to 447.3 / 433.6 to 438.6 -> 0.86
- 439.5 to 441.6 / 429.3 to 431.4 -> 0.93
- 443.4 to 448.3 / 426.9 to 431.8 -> 0.99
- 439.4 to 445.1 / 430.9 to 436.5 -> 0.85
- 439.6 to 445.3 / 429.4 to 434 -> 0.94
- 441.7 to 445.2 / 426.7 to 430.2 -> 1.01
